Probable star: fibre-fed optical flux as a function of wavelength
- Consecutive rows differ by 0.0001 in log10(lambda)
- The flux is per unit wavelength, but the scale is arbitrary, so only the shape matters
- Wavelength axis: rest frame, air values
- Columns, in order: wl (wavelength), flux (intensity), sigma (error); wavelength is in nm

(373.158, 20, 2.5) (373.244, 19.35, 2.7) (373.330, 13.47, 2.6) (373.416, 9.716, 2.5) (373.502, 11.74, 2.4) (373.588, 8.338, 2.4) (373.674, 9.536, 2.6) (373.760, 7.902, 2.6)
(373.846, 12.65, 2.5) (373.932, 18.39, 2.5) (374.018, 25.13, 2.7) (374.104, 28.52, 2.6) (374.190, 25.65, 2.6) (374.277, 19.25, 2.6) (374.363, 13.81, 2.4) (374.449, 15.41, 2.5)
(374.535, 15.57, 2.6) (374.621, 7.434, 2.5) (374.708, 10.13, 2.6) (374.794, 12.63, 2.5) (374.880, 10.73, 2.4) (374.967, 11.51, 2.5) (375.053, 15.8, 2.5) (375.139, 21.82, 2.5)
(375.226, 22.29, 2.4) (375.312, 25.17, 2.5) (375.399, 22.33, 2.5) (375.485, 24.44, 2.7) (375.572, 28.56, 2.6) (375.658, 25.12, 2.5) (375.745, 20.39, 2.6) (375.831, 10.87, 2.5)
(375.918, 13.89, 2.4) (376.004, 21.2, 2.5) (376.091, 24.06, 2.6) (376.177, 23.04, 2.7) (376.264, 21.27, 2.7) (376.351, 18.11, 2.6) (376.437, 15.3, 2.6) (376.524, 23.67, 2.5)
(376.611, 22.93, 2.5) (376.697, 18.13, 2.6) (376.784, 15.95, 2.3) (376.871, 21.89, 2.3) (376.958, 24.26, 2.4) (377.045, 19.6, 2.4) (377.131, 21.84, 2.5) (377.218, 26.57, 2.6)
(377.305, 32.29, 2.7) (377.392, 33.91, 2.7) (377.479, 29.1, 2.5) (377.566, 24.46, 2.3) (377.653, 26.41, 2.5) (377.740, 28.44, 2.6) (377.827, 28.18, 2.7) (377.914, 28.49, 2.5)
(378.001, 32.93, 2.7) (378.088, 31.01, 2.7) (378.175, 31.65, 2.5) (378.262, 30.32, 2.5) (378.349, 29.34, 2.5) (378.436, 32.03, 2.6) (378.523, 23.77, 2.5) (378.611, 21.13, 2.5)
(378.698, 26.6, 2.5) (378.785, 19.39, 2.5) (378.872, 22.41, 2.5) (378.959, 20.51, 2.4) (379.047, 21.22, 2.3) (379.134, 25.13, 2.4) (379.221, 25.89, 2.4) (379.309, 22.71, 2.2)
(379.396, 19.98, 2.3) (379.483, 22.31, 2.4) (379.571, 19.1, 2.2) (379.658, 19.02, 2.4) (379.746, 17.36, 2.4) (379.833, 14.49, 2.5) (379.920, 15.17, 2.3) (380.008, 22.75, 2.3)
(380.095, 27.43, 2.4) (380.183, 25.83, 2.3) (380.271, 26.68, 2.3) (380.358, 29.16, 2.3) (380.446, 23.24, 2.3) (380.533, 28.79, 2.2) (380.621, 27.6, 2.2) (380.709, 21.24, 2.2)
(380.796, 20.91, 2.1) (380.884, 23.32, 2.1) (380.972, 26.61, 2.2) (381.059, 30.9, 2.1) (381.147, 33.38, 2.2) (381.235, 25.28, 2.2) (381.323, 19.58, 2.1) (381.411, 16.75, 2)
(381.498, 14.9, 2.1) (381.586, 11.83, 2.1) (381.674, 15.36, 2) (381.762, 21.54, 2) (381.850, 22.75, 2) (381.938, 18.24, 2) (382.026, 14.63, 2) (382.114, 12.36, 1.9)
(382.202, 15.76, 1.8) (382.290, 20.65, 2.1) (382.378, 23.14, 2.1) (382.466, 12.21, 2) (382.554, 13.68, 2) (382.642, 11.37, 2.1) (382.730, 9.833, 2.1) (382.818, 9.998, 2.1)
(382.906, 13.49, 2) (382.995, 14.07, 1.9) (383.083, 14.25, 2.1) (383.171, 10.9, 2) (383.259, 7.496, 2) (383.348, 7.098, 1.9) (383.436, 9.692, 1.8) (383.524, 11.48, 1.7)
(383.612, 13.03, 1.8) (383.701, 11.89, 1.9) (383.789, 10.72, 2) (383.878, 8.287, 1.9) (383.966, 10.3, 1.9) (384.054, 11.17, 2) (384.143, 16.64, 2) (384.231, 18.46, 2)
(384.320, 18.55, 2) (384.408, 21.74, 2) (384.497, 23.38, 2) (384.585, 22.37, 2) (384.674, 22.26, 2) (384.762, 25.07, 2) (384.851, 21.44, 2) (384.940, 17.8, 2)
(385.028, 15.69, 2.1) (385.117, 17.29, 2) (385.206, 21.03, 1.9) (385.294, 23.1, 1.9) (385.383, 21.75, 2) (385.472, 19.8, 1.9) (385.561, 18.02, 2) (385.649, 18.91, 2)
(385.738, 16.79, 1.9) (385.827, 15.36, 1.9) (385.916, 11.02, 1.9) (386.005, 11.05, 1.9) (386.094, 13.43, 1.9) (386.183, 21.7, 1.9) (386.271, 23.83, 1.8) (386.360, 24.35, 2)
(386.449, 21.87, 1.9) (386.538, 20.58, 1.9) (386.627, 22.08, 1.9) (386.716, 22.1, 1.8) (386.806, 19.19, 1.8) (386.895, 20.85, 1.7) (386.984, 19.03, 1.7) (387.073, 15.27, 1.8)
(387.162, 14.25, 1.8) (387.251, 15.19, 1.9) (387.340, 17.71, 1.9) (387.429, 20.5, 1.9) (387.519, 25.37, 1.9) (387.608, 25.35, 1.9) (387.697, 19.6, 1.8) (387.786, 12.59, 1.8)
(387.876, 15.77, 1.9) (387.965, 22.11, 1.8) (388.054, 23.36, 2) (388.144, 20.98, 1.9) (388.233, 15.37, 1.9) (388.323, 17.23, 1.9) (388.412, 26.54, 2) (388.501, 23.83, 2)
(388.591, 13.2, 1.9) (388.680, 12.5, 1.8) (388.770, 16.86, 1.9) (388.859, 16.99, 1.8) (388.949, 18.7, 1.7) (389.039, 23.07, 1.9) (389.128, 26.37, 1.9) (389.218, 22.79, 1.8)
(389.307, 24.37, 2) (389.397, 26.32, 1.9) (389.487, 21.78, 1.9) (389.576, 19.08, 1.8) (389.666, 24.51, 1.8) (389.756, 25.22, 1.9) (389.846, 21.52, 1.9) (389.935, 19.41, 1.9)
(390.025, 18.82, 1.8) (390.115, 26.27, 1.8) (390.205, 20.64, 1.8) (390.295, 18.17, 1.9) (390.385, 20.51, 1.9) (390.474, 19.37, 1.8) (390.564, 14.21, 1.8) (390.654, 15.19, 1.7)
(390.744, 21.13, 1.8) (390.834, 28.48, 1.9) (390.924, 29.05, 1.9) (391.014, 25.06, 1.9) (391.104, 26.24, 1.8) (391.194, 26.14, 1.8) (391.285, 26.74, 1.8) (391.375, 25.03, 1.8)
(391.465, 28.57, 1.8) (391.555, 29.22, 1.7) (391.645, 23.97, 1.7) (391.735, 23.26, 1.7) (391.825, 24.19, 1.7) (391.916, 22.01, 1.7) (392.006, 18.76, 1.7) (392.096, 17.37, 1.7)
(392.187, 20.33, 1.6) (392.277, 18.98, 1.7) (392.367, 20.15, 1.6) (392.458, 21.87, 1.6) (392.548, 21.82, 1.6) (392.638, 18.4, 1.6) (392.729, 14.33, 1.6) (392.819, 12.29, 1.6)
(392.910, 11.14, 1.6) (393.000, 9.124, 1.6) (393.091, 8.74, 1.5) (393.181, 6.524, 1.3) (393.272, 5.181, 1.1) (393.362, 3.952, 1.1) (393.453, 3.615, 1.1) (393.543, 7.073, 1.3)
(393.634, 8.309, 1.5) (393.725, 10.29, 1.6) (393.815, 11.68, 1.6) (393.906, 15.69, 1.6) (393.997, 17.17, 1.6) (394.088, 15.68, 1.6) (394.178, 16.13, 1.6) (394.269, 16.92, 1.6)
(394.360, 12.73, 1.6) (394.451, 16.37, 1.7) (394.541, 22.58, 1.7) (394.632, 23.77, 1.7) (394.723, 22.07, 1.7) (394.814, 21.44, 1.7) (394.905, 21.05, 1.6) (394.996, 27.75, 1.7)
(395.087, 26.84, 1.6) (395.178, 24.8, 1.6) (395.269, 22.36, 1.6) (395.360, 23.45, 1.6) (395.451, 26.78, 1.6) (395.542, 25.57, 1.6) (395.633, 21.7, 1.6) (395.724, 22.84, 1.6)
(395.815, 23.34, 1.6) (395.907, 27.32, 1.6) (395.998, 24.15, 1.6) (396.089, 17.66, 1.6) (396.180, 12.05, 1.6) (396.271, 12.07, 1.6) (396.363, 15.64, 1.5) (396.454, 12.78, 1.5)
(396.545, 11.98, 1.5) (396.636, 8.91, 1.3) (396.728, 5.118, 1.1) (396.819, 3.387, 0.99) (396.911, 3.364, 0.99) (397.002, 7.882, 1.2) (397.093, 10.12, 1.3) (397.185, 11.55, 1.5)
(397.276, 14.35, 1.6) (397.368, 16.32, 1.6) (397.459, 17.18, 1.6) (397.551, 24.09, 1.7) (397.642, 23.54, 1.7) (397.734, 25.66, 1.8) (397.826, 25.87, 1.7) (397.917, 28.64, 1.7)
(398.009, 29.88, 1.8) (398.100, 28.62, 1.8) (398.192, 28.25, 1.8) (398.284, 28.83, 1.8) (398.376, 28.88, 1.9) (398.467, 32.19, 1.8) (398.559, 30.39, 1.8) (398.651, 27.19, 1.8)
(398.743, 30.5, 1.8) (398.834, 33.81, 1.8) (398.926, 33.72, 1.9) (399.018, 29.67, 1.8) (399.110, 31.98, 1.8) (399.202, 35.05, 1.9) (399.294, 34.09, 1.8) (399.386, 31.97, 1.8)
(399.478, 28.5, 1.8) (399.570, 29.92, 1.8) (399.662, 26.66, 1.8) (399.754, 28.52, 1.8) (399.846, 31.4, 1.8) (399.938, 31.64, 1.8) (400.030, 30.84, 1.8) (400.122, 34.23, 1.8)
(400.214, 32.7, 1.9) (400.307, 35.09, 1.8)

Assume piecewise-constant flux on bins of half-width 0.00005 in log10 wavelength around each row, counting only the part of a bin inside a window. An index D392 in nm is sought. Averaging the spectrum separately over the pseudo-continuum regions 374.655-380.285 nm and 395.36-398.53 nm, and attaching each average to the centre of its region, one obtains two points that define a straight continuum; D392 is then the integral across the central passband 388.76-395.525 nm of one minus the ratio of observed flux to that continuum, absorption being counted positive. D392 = 0.23 nm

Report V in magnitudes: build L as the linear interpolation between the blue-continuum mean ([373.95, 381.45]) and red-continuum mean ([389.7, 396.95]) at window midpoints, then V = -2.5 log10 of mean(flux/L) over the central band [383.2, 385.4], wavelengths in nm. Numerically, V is 0.27 mag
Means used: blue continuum 22.7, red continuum 18.4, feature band 16.2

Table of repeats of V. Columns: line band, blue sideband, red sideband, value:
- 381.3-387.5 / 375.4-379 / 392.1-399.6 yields 0.318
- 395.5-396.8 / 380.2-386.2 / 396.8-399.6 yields 0.373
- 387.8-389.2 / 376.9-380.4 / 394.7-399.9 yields 0.226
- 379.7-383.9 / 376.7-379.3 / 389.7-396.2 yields 0.335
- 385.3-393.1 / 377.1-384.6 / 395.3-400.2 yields 0.094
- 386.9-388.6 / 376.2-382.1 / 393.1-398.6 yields 0.075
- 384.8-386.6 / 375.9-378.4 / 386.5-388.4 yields 0.084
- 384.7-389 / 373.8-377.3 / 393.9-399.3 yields 0.084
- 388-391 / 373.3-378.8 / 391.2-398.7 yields -0.086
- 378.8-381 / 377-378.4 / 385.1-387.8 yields 0.149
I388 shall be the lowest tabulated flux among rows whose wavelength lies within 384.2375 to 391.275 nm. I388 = 11.02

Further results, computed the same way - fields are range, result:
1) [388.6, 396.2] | 3.615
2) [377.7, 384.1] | 7.098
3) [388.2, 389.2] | 12.5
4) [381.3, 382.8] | 9.833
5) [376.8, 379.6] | 19.1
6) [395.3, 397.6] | 3.364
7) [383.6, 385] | 8.287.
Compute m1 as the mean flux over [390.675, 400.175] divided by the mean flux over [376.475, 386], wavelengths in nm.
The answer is 1.04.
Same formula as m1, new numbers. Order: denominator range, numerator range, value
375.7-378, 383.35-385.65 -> 0.74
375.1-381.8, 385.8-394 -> 0.81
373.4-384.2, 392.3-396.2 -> 0.88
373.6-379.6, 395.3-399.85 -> 1.05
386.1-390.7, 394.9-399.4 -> 1.11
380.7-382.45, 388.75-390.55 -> 1.06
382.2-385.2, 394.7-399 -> 1.41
